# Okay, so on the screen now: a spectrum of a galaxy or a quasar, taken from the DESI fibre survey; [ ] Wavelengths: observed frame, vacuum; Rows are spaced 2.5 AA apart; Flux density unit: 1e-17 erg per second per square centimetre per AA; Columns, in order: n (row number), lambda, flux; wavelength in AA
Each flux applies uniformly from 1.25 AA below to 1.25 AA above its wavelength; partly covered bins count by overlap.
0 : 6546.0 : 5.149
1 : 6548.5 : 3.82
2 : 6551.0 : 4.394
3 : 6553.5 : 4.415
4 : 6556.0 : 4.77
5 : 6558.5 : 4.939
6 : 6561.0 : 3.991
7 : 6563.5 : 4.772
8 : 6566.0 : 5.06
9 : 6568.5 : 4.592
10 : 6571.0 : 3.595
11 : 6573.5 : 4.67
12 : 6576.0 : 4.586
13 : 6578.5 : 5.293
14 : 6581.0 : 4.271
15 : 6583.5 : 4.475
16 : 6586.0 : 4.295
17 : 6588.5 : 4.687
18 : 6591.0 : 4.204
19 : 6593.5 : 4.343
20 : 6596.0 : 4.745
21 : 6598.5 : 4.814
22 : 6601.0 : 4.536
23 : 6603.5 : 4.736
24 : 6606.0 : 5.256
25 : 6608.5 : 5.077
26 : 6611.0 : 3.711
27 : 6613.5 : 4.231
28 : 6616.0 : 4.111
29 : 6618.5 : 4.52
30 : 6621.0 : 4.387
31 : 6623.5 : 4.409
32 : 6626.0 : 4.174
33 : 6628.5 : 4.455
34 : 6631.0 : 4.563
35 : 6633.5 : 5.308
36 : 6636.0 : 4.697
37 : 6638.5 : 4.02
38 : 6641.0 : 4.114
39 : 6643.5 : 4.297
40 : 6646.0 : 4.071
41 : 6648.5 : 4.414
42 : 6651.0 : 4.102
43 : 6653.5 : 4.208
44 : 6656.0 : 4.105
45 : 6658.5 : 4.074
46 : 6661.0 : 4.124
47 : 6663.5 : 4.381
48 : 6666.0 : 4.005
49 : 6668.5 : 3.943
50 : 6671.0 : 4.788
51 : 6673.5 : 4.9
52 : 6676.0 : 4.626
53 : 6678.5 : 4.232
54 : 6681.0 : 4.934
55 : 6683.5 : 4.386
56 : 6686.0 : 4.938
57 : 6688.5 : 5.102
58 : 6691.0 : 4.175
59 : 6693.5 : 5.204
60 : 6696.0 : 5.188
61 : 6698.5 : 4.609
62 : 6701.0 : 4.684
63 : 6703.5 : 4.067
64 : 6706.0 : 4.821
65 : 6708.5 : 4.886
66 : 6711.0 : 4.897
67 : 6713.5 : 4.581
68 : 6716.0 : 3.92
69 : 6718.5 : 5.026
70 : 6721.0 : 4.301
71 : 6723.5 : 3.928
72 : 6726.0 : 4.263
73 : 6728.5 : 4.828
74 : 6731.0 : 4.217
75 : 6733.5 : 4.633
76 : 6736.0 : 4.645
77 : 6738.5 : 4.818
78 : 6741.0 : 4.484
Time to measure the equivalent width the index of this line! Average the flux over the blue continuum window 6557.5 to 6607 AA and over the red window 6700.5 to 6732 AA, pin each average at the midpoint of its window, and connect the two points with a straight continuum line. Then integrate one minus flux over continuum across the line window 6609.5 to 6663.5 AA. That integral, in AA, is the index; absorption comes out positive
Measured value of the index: 3.0 AA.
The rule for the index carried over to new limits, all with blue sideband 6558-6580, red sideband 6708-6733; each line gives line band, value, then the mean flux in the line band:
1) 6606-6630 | 0.87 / 4.39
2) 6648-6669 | 1.75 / 4.15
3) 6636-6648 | 0.89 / 4.2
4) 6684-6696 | -0.96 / 4.86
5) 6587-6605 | -0.05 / 4.59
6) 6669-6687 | -0.56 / 4.65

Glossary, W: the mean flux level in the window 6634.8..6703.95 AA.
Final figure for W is 4.45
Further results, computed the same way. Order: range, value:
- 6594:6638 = 4.56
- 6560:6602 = 4.53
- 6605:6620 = 4.47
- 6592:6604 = 4.62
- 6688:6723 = 4.65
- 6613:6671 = 4.3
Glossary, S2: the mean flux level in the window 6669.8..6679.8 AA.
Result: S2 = 4.64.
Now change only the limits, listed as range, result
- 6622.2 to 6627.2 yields 4.29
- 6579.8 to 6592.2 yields 4.39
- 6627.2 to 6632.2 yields 4.51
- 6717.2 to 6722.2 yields 4.66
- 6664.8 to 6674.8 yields 4.41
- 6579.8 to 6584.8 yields 4.37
